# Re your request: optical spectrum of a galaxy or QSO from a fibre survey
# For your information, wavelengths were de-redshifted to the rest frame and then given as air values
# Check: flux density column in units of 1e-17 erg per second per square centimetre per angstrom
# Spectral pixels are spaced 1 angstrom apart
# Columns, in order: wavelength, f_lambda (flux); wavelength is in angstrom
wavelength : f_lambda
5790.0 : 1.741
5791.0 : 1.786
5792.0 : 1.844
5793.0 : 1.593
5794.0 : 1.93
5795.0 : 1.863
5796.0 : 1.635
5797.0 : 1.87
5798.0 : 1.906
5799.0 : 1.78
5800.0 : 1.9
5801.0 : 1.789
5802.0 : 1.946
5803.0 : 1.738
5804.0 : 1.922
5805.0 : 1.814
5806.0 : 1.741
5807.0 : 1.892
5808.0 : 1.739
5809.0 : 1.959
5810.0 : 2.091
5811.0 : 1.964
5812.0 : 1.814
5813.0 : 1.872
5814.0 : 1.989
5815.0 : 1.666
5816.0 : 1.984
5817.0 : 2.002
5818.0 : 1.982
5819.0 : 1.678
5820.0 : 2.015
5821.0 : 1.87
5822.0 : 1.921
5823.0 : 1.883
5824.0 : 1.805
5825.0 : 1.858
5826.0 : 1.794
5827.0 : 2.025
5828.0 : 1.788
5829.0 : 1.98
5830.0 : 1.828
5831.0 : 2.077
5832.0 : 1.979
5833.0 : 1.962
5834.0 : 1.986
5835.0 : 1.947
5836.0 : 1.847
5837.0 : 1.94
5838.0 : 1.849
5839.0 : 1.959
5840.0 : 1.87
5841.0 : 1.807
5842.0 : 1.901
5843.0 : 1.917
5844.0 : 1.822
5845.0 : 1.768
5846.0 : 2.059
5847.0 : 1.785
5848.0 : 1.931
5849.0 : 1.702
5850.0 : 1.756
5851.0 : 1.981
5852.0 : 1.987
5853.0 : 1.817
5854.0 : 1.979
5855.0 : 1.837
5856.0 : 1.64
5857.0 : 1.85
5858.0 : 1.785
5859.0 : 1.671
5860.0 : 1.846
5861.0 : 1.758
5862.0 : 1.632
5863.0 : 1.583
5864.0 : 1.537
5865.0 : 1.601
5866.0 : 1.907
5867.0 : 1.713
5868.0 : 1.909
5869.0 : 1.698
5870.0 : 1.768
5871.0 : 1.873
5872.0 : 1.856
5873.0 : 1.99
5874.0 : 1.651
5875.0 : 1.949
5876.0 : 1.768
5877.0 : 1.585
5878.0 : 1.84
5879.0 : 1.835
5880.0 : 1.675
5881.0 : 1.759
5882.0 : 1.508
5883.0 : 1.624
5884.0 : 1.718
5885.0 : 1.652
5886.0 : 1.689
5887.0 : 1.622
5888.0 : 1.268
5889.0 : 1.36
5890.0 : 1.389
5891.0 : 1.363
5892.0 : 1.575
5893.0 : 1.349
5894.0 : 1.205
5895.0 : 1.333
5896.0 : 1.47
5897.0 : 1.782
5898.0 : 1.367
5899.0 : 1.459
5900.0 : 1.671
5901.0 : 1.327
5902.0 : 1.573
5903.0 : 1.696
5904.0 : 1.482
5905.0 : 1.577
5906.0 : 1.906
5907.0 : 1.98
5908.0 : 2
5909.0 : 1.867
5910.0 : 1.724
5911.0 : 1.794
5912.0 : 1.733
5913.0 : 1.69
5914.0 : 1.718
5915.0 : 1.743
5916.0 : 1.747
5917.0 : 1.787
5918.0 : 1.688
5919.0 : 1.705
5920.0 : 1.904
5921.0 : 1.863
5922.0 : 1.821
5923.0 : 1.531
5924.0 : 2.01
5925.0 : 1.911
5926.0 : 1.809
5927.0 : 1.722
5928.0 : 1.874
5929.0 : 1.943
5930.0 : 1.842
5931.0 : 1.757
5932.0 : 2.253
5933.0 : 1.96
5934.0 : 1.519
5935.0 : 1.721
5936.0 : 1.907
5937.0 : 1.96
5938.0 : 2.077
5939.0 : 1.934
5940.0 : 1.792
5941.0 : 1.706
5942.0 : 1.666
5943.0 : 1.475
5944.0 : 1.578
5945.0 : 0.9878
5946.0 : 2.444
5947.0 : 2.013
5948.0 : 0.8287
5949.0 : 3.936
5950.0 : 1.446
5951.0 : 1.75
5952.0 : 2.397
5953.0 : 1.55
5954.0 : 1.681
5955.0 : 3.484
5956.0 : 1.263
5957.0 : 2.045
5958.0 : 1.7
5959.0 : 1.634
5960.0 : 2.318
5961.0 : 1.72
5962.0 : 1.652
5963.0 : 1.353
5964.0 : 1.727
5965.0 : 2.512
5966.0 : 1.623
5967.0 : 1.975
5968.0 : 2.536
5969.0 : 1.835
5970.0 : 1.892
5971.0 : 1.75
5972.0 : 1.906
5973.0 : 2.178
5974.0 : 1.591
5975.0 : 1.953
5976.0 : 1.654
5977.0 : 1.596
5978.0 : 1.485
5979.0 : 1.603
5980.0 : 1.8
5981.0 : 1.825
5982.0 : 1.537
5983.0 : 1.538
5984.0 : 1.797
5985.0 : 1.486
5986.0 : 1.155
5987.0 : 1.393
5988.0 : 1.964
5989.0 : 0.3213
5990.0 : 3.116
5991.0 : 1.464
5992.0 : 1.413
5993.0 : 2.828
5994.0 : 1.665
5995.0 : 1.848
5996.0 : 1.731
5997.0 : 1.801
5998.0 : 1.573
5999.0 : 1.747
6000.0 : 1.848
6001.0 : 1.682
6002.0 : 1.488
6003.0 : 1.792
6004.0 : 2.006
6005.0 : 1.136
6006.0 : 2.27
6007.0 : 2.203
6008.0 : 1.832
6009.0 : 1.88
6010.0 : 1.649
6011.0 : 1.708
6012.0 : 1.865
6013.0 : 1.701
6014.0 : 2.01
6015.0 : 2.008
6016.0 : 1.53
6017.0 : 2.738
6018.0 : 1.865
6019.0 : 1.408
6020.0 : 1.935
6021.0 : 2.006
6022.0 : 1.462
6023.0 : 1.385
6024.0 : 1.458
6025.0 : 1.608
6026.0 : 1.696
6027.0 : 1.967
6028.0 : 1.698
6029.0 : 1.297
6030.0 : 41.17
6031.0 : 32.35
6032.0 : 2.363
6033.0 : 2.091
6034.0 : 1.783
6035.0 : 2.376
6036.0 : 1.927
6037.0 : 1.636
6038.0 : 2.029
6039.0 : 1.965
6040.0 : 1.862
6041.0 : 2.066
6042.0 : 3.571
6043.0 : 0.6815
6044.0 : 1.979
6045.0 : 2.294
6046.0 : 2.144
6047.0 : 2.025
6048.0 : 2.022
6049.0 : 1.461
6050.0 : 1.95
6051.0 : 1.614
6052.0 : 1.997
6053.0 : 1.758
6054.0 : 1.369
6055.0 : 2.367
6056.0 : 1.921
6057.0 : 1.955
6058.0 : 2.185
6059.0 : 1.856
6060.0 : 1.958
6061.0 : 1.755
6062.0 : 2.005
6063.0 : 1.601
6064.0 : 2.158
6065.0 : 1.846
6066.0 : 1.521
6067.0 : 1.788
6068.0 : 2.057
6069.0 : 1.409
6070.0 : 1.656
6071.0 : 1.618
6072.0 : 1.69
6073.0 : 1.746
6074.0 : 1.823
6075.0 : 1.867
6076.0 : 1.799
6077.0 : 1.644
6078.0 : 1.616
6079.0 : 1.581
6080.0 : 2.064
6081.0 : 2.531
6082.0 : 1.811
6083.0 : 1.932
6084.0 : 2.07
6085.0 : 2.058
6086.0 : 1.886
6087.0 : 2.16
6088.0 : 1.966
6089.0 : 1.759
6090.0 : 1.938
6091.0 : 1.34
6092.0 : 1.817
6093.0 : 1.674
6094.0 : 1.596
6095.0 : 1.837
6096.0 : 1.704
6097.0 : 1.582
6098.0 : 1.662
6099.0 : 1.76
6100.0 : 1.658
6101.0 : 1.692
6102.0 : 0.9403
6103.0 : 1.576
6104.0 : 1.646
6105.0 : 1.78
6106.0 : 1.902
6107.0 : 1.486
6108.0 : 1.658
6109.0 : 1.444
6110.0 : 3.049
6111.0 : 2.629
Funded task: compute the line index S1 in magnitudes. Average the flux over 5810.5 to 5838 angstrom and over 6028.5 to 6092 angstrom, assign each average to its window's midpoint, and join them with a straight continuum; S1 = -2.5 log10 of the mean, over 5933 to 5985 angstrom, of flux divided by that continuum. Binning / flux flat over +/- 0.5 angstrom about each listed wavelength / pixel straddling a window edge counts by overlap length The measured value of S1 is 0.34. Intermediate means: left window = 1.9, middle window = 1.84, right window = 2.99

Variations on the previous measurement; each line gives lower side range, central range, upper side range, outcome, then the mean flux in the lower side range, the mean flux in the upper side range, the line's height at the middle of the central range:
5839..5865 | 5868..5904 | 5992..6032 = 0.320 mag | 1.81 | 3.54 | 2.18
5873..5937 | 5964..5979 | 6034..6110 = -0.075 mag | 1.7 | 1.84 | 1.75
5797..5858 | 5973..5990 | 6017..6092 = 0.478 mag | 1.88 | 2.79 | 2.5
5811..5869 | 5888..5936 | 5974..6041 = 0.322 mag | 1.85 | 2.82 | 2.27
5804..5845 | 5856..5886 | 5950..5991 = 0.075 mag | 1.89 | 1.8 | 1.86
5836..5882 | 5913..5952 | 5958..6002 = -0.030 mag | 1.8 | 1.76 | 1.78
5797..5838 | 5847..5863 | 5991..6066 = 0.139 mag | 1.89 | 2.79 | 2.05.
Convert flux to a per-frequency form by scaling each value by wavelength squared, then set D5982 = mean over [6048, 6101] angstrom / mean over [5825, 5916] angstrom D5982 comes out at 1.12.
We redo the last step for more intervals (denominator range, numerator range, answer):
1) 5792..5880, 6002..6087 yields 1.56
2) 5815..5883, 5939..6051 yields 1.41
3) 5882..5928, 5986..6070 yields 1.69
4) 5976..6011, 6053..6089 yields 1.11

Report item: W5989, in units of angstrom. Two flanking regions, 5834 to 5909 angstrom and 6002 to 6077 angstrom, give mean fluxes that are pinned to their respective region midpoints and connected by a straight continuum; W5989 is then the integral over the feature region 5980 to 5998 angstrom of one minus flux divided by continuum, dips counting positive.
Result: 5.60 angstrom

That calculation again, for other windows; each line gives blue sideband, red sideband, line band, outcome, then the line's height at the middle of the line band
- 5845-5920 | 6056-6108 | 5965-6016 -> -0.96 angstrom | 1.75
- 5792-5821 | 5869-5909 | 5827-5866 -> -2.10 angstrom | 1.75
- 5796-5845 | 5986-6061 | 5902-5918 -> 3.67 angstrom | 2.28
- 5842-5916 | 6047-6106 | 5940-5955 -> -1.18 angstrom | 1.74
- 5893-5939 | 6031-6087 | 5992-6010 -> 1.57 angstrom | 2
